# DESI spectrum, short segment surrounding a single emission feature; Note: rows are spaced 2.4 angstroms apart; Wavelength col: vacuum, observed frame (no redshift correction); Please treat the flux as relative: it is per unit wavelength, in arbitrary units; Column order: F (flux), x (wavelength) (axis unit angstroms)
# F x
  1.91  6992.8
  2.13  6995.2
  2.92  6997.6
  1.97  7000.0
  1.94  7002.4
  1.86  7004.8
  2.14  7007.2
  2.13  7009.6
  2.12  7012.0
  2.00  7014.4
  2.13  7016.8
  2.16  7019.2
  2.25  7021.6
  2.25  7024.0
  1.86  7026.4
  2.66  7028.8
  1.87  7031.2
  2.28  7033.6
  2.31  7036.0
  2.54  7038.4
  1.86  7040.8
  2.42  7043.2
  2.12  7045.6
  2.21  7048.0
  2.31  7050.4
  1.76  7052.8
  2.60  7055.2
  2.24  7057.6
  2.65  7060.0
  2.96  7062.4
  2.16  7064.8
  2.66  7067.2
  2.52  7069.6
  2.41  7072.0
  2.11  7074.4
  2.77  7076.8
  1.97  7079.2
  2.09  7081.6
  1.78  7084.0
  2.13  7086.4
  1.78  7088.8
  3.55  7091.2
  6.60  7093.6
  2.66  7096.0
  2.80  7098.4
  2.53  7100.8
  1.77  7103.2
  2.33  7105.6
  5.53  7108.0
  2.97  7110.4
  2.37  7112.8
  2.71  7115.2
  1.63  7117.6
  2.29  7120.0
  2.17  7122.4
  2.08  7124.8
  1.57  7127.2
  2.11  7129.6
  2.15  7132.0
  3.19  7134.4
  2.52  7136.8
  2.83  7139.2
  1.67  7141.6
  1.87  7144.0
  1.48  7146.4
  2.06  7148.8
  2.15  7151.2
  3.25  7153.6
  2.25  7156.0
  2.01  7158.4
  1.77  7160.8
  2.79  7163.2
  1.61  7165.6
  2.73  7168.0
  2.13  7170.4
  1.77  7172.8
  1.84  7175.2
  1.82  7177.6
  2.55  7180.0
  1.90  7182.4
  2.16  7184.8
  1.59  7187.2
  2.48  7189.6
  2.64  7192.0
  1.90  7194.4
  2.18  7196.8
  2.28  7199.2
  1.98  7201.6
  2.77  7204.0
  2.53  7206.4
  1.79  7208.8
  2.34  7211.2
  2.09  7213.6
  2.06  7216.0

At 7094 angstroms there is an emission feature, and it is [S II] 6716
